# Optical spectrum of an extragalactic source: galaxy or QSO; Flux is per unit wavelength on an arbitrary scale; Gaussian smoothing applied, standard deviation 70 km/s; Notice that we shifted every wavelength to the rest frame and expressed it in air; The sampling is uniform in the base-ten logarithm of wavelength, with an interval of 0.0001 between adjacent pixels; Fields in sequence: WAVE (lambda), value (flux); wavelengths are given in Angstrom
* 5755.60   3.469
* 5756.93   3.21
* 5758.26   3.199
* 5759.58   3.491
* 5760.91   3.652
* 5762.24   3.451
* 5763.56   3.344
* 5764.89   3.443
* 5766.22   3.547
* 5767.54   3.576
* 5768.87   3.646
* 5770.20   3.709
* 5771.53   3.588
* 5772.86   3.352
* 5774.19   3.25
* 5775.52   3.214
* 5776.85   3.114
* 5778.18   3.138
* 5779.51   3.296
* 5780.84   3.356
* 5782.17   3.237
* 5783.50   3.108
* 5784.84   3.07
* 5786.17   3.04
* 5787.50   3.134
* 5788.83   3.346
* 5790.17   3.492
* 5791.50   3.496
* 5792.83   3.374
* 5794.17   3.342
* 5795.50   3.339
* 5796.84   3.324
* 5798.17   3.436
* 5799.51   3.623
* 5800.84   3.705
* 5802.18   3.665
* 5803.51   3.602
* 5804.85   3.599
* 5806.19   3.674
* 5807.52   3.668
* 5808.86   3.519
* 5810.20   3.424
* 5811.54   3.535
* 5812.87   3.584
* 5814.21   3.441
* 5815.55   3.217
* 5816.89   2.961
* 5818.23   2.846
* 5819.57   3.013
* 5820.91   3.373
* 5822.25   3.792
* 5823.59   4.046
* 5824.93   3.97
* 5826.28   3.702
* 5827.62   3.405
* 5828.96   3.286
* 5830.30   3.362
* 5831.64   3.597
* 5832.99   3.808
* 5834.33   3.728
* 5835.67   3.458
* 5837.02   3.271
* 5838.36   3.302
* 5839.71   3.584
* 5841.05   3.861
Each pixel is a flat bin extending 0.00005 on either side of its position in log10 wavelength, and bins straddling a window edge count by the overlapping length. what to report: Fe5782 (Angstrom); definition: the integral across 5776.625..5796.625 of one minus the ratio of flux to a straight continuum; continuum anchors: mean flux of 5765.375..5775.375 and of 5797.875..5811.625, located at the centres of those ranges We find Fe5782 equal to 1.60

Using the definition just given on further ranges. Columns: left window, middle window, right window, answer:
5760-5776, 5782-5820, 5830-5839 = 1.30 Angstrom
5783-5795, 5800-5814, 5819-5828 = -0.56 Angstrom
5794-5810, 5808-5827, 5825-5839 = 0.36 Angstrom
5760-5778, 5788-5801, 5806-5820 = -0.17 Angstrom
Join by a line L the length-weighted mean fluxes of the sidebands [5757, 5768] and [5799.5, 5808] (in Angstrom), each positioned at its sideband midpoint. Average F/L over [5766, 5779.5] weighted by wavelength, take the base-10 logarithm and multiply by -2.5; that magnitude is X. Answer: 0.03 mag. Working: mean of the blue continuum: 3.45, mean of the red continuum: 3.65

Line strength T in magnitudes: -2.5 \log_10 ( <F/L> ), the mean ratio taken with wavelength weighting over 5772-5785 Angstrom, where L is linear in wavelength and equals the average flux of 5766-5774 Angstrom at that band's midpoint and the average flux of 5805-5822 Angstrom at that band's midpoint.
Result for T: 0.09 mag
